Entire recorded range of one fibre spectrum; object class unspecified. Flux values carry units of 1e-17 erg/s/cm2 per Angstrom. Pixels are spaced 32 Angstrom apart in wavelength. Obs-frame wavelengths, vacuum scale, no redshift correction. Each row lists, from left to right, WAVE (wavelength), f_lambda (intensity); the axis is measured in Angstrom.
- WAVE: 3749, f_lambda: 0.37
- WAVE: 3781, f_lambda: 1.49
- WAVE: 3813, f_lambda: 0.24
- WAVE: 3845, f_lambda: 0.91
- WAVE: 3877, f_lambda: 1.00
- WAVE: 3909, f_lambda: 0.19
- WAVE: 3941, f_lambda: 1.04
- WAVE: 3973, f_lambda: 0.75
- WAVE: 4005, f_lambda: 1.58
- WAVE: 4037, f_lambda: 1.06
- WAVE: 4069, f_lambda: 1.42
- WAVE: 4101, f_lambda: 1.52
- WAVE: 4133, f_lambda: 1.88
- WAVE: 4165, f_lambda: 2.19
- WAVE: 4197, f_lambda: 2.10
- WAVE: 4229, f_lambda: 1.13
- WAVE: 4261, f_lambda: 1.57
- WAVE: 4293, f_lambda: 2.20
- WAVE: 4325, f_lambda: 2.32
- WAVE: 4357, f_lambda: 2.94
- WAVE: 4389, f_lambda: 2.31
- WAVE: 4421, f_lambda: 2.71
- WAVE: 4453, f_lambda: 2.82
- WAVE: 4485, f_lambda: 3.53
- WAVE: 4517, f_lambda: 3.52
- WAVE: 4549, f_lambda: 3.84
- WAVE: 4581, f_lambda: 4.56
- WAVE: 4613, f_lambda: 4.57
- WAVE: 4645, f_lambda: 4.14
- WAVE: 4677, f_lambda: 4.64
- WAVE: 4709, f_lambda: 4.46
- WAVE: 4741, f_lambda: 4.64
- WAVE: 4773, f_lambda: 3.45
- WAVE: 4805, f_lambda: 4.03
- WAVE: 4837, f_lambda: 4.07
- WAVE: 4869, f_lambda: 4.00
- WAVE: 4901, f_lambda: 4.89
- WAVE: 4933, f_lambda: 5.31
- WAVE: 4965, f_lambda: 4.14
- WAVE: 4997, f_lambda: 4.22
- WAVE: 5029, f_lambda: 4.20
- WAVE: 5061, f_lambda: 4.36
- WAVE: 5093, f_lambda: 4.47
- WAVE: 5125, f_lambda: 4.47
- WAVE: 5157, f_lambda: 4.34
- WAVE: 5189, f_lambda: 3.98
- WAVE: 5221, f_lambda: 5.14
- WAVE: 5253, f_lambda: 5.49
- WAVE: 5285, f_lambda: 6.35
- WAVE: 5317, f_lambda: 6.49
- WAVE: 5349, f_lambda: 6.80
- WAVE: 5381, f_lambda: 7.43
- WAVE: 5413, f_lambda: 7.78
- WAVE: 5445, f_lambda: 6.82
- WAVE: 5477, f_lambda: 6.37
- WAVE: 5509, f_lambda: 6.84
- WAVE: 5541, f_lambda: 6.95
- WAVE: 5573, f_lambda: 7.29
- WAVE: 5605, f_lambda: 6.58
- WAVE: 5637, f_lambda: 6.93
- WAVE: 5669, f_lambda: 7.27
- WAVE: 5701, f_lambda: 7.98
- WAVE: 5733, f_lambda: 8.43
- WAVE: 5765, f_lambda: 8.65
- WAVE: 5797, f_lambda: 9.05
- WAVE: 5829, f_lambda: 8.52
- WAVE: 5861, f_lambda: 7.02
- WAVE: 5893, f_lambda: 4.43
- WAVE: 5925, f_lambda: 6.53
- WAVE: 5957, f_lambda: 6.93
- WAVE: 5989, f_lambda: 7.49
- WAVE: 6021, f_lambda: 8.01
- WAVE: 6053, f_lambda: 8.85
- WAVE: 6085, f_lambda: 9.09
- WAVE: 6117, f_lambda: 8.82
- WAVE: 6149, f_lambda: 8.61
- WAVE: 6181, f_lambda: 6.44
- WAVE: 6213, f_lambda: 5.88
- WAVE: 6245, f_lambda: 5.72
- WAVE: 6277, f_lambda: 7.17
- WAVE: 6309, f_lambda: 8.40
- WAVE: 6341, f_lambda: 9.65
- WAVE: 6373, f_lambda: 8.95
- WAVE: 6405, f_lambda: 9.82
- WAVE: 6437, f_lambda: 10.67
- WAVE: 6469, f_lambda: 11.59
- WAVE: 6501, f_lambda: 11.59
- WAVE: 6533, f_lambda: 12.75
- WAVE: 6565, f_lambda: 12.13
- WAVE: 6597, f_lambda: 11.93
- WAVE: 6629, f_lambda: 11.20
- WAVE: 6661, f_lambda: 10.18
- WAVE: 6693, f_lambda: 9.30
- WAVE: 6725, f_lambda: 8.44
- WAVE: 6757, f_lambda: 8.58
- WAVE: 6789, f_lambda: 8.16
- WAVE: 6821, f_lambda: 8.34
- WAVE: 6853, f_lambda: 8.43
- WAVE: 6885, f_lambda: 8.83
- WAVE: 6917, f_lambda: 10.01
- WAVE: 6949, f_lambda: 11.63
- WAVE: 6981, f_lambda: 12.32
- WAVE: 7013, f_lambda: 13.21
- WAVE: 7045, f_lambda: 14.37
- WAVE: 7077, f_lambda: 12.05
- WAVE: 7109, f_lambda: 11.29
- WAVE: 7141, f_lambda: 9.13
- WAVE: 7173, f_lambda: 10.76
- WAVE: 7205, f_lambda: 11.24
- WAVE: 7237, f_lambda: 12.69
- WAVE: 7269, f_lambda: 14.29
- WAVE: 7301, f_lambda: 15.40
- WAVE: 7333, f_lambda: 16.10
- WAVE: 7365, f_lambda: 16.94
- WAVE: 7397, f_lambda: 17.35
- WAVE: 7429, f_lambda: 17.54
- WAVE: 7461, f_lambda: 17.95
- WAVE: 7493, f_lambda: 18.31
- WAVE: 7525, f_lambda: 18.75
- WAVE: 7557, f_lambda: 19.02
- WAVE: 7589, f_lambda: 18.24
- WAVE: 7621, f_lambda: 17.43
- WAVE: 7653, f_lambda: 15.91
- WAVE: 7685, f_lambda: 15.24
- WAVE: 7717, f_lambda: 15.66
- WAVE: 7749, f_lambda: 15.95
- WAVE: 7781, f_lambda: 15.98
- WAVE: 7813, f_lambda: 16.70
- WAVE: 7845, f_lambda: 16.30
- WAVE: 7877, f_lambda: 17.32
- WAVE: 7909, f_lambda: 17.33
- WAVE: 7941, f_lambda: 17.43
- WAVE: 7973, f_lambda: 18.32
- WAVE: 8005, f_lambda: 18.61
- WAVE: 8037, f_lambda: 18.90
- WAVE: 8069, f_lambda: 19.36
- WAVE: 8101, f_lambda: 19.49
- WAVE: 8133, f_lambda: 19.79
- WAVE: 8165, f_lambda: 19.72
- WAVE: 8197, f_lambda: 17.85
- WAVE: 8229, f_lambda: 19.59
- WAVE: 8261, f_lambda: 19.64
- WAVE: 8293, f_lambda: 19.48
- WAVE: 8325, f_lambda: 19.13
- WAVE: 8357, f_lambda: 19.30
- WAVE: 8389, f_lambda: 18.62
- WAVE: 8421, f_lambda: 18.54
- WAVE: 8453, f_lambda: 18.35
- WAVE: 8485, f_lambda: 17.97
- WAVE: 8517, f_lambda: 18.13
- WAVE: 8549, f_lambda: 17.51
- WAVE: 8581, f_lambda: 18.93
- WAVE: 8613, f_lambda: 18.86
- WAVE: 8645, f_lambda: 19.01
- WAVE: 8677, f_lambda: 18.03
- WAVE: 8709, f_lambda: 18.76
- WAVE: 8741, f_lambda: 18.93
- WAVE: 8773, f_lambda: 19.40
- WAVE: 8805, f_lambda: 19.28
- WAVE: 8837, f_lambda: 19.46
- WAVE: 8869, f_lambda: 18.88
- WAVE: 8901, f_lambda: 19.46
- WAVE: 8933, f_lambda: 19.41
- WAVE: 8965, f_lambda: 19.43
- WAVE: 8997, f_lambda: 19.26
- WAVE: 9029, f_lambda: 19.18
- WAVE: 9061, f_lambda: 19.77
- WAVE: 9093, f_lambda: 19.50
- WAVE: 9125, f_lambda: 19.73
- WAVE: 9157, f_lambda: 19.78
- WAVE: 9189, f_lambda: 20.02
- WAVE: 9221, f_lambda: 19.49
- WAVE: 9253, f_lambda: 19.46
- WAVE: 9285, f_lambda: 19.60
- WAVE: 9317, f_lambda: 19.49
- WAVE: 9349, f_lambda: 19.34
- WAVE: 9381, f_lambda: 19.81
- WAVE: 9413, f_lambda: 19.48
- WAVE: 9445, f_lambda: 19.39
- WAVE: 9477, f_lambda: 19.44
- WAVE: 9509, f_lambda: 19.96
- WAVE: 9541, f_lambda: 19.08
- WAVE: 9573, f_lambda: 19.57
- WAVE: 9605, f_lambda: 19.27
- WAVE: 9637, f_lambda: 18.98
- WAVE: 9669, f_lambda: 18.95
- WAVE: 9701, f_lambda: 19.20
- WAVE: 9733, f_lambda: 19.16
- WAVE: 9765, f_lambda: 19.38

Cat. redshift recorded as 0.00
